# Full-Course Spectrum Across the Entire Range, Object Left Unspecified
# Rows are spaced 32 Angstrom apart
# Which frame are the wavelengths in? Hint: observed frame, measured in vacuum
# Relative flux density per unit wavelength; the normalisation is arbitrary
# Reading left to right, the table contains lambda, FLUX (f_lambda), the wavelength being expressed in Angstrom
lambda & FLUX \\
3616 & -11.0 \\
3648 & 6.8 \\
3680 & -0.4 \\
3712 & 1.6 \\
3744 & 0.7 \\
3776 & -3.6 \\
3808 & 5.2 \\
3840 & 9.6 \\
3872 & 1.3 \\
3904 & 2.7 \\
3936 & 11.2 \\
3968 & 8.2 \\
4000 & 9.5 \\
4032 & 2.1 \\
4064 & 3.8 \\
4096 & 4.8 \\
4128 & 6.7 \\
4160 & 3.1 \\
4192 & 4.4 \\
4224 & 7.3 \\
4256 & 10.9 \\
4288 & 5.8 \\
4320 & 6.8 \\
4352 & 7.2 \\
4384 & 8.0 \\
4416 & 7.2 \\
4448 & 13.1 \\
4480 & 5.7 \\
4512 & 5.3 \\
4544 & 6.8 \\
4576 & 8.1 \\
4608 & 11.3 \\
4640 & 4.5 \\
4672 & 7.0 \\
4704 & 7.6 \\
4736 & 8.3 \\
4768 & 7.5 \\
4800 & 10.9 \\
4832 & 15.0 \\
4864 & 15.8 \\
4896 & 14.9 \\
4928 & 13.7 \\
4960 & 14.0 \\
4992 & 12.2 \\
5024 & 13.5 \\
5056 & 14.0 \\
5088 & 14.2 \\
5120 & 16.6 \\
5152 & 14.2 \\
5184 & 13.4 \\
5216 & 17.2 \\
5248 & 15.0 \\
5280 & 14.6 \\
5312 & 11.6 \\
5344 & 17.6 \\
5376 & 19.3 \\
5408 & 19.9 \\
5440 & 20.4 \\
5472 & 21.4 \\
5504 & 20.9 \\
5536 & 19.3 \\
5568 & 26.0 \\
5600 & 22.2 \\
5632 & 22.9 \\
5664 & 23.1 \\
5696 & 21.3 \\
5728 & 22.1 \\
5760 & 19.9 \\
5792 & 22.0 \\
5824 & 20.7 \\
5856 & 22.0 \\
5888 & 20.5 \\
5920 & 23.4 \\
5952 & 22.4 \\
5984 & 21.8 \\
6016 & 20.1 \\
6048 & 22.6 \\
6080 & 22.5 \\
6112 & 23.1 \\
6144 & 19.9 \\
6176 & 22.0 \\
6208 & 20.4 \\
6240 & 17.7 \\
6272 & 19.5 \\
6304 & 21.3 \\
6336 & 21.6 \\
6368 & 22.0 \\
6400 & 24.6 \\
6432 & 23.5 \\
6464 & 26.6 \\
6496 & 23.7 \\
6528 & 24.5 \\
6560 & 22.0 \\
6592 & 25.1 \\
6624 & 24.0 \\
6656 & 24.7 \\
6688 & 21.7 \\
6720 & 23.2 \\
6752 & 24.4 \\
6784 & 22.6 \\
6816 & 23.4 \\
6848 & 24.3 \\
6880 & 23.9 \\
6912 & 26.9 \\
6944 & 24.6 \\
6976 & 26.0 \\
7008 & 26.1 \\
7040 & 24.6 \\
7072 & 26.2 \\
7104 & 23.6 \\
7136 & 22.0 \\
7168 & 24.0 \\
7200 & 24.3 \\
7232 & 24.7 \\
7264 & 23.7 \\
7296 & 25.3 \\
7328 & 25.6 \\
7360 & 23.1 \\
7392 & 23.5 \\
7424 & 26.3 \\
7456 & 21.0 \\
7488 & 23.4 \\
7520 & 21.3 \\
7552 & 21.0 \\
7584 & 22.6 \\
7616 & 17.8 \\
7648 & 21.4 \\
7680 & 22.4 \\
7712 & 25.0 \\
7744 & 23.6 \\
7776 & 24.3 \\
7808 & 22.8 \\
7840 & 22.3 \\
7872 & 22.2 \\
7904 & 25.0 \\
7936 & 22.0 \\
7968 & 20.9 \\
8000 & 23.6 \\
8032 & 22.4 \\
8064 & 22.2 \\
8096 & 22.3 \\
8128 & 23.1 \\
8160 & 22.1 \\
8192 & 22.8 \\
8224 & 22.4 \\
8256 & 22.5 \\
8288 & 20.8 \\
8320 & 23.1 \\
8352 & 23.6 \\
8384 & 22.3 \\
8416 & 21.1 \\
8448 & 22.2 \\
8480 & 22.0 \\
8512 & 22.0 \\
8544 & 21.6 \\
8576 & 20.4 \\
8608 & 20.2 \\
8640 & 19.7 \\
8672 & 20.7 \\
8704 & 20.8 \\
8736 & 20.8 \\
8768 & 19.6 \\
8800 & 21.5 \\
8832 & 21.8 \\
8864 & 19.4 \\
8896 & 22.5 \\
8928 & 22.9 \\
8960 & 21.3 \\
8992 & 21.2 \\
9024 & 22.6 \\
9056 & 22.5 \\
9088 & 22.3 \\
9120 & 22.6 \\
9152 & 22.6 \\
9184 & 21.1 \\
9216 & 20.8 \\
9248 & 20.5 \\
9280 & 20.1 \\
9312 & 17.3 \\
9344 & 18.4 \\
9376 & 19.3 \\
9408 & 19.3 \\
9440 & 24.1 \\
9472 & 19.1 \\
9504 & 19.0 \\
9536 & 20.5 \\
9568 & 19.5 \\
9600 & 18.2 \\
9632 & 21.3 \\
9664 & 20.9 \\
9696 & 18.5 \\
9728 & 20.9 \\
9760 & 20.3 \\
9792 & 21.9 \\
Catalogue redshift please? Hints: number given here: 0.208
